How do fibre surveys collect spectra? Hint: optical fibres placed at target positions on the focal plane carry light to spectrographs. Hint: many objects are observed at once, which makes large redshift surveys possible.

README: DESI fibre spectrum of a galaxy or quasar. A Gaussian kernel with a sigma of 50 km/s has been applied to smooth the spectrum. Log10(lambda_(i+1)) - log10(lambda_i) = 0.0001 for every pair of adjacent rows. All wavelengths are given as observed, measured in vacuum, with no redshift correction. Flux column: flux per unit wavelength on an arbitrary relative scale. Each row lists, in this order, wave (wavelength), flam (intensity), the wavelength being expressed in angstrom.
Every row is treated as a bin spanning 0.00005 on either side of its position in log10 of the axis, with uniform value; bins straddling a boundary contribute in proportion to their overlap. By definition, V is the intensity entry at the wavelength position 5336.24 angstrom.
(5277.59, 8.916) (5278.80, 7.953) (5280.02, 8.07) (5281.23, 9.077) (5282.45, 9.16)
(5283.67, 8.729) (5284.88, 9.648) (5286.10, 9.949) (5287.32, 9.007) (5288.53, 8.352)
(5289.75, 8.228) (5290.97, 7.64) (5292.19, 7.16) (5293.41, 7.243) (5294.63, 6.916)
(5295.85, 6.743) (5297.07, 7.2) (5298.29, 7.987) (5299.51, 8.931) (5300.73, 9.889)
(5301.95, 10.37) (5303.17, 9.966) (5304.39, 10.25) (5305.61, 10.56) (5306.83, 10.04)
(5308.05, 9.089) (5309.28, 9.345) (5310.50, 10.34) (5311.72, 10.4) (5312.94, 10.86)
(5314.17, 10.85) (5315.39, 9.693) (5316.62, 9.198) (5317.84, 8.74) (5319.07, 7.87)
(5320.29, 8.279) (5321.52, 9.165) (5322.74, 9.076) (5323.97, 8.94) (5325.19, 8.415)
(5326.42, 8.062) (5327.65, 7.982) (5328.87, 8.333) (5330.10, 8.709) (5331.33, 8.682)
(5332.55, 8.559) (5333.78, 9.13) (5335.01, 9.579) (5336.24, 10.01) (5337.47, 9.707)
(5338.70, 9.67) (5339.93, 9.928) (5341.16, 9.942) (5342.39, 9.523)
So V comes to 10.01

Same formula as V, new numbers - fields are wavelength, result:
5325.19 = 8.415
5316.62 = 9.198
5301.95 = 10.37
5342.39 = 9.523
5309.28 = 9.345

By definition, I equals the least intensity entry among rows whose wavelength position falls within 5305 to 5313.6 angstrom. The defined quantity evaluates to 9.089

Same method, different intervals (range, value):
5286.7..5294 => 7.16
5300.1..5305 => 9.889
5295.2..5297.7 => 6.743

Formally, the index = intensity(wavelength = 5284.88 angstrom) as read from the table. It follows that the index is 9.648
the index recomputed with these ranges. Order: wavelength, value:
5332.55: 8.559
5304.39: 10.25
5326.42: 8.062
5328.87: 8.333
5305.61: 10.56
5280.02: 8.07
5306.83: 10.04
